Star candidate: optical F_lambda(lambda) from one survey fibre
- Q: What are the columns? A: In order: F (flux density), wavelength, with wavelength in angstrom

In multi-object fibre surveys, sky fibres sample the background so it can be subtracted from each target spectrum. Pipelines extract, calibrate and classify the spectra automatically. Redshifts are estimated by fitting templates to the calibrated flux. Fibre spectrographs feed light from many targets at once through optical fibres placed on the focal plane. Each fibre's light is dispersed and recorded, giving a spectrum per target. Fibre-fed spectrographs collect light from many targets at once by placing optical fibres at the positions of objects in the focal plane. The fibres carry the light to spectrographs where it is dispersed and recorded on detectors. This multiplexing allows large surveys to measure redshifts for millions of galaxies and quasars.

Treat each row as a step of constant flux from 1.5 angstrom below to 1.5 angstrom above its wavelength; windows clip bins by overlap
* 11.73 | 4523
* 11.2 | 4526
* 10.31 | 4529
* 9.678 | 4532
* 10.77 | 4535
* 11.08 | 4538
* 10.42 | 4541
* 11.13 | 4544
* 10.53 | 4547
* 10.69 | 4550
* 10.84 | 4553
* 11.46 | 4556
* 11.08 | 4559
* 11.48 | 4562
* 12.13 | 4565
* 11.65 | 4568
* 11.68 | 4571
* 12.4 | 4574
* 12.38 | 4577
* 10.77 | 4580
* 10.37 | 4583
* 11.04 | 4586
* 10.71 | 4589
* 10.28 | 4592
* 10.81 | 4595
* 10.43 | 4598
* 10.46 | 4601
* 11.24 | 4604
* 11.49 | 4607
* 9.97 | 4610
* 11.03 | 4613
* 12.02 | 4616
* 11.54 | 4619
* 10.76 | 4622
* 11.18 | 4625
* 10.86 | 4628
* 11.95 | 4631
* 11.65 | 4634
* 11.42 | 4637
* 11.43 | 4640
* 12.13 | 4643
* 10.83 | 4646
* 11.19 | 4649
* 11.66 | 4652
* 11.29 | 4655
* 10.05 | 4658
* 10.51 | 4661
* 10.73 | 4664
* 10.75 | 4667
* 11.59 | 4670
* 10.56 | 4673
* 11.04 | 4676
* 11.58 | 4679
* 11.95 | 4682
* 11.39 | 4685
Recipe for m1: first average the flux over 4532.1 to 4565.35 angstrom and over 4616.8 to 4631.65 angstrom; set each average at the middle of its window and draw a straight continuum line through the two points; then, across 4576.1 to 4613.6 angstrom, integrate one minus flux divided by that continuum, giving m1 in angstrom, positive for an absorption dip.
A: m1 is 1.1 angstrom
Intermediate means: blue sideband 11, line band 10.8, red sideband 11.3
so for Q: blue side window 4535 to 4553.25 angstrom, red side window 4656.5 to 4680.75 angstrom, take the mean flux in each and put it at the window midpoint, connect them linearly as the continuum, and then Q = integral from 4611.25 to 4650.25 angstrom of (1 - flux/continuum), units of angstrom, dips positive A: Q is -1.9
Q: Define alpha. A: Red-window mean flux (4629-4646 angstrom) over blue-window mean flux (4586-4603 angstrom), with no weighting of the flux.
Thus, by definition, 1.10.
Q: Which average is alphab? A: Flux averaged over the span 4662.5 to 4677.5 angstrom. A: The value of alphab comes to 10.9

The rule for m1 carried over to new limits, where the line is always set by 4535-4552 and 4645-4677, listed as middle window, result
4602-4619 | -0.5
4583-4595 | 0.2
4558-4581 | -2.0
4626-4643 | -1.0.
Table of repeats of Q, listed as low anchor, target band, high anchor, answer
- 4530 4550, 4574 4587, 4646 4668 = -0.72 angstrom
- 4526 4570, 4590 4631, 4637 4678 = 0.25 angstrom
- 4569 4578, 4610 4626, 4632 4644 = 0.83 angstrom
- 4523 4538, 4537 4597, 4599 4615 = -2.11 angstrom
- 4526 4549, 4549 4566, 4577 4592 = -0.90 angstrom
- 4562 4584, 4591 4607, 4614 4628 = 1.01 angstrom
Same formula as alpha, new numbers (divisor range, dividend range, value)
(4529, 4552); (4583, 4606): 1.01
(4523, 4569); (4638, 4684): 1.02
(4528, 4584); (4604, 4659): 1.01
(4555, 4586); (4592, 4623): 0.95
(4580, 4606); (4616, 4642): 1.07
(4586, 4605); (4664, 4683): 1.05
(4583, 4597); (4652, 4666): 1.01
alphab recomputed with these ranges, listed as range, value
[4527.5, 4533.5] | 9.99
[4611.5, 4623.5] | 11.3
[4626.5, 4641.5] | 11.5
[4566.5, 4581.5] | 11.8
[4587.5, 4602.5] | 10.5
